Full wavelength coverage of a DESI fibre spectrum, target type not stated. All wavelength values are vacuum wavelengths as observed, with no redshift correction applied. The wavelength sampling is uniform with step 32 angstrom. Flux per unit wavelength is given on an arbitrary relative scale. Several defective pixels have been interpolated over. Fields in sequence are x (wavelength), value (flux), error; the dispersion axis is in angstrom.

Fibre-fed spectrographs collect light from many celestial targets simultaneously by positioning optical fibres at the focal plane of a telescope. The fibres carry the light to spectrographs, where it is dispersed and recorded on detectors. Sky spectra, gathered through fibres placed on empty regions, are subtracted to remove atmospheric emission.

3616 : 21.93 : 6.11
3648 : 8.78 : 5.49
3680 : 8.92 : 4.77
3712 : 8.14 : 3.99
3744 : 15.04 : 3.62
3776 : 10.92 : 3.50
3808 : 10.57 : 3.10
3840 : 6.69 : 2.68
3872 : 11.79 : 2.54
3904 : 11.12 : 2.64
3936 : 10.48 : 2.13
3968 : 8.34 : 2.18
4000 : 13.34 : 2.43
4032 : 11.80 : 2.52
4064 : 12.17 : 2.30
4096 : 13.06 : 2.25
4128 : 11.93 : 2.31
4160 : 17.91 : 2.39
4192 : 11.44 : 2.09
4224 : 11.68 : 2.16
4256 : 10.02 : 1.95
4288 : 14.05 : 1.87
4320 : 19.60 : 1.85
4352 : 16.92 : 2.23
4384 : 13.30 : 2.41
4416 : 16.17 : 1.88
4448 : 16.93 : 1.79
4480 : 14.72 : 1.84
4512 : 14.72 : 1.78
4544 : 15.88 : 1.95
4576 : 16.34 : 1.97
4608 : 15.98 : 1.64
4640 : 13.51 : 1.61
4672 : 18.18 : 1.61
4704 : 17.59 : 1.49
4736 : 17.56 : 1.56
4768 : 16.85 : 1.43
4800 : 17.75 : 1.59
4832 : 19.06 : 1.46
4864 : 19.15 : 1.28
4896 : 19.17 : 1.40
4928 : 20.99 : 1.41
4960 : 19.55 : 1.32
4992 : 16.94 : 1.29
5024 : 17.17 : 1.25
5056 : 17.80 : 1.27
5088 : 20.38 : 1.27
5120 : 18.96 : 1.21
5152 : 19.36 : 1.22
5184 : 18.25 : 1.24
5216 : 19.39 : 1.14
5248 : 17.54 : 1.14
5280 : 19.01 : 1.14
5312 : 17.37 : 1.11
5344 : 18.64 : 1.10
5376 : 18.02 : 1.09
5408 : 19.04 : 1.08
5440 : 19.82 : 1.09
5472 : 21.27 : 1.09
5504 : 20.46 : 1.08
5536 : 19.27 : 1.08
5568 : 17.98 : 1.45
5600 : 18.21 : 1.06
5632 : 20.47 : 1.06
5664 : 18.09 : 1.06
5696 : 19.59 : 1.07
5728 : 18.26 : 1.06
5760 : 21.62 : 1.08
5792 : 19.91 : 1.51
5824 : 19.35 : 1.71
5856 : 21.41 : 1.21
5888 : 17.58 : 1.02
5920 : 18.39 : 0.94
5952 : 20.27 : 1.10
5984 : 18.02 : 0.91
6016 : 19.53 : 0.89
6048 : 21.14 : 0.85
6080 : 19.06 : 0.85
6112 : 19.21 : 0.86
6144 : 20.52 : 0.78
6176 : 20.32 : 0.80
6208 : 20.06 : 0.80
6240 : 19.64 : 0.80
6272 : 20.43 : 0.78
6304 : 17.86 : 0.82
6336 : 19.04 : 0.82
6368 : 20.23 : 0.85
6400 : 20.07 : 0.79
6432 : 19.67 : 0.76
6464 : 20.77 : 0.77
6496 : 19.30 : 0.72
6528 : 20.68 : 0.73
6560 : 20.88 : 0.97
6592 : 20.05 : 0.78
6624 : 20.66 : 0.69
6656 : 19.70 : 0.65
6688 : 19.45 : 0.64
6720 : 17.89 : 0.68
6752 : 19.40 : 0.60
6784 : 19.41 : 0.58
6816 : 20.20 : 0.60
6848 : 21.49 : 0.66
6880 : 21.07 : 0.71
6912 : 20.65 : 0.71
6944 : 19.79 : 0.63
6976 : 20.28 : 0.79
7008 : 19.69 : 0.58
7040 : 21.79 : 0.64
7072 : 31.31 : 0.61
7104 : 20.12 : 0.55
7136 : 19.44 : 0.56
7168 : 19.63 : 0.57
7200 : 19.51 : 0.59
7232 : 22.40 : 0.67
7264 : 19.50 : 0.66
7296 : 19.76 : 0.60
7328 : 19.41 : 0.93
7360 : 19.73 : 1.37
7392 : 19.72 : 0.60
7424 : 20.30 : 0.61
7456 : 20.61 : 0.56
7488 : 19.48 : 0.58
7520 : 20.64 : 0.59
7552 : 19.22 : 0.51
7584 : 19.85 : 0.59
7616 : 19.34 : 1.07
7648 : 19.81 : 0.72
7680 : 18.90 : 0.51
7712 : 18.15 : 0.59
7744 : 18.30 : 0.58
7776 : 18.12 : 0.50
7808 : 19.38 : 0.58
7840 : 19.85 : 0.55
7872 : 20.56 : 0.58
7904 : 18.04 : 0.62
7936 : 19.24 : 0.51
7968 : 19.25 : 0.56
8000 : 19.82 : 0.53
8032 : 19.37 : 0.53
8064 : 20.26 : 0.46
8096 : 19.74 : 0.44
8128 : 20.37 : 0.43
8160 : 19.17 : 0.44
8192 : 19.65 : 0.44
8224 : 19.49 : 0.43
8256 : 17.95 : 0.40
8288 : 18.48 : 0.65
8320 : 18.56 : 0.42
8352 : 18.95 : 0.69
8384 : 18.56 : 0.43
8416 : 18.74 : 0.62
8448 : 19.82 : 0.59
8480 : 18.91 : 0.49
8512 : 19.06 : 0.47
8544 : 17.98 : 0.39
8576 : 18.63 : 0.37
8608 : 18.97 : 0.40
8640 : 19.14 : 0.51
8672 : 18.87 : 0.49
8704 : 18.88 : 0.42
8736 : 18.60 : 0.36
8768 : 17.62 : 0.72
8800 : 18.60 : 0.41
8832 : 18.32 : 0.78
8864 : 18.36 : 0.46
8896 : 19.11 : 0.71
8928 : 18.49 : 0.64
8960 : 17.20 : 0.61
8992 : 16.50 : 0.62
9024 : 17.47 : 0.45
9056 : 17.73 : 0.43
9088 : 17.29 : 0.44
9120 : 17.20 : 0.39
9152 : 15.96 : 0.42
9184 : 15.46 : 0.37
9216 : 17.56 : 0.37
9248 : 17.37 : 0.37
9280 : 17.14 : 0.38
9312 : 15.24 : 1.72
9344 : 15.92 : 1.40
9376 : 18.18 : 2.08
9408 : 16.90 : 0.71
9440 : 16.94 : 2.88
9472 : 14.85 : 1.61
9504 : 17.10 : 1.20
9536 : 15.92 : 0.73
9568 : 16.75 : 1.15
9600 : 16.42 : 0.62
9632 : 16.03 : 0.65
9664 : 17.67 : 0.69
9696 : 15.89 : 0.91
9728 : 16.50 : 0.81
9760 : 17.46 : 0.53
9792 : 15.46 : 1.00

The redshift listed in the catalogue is 0.076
